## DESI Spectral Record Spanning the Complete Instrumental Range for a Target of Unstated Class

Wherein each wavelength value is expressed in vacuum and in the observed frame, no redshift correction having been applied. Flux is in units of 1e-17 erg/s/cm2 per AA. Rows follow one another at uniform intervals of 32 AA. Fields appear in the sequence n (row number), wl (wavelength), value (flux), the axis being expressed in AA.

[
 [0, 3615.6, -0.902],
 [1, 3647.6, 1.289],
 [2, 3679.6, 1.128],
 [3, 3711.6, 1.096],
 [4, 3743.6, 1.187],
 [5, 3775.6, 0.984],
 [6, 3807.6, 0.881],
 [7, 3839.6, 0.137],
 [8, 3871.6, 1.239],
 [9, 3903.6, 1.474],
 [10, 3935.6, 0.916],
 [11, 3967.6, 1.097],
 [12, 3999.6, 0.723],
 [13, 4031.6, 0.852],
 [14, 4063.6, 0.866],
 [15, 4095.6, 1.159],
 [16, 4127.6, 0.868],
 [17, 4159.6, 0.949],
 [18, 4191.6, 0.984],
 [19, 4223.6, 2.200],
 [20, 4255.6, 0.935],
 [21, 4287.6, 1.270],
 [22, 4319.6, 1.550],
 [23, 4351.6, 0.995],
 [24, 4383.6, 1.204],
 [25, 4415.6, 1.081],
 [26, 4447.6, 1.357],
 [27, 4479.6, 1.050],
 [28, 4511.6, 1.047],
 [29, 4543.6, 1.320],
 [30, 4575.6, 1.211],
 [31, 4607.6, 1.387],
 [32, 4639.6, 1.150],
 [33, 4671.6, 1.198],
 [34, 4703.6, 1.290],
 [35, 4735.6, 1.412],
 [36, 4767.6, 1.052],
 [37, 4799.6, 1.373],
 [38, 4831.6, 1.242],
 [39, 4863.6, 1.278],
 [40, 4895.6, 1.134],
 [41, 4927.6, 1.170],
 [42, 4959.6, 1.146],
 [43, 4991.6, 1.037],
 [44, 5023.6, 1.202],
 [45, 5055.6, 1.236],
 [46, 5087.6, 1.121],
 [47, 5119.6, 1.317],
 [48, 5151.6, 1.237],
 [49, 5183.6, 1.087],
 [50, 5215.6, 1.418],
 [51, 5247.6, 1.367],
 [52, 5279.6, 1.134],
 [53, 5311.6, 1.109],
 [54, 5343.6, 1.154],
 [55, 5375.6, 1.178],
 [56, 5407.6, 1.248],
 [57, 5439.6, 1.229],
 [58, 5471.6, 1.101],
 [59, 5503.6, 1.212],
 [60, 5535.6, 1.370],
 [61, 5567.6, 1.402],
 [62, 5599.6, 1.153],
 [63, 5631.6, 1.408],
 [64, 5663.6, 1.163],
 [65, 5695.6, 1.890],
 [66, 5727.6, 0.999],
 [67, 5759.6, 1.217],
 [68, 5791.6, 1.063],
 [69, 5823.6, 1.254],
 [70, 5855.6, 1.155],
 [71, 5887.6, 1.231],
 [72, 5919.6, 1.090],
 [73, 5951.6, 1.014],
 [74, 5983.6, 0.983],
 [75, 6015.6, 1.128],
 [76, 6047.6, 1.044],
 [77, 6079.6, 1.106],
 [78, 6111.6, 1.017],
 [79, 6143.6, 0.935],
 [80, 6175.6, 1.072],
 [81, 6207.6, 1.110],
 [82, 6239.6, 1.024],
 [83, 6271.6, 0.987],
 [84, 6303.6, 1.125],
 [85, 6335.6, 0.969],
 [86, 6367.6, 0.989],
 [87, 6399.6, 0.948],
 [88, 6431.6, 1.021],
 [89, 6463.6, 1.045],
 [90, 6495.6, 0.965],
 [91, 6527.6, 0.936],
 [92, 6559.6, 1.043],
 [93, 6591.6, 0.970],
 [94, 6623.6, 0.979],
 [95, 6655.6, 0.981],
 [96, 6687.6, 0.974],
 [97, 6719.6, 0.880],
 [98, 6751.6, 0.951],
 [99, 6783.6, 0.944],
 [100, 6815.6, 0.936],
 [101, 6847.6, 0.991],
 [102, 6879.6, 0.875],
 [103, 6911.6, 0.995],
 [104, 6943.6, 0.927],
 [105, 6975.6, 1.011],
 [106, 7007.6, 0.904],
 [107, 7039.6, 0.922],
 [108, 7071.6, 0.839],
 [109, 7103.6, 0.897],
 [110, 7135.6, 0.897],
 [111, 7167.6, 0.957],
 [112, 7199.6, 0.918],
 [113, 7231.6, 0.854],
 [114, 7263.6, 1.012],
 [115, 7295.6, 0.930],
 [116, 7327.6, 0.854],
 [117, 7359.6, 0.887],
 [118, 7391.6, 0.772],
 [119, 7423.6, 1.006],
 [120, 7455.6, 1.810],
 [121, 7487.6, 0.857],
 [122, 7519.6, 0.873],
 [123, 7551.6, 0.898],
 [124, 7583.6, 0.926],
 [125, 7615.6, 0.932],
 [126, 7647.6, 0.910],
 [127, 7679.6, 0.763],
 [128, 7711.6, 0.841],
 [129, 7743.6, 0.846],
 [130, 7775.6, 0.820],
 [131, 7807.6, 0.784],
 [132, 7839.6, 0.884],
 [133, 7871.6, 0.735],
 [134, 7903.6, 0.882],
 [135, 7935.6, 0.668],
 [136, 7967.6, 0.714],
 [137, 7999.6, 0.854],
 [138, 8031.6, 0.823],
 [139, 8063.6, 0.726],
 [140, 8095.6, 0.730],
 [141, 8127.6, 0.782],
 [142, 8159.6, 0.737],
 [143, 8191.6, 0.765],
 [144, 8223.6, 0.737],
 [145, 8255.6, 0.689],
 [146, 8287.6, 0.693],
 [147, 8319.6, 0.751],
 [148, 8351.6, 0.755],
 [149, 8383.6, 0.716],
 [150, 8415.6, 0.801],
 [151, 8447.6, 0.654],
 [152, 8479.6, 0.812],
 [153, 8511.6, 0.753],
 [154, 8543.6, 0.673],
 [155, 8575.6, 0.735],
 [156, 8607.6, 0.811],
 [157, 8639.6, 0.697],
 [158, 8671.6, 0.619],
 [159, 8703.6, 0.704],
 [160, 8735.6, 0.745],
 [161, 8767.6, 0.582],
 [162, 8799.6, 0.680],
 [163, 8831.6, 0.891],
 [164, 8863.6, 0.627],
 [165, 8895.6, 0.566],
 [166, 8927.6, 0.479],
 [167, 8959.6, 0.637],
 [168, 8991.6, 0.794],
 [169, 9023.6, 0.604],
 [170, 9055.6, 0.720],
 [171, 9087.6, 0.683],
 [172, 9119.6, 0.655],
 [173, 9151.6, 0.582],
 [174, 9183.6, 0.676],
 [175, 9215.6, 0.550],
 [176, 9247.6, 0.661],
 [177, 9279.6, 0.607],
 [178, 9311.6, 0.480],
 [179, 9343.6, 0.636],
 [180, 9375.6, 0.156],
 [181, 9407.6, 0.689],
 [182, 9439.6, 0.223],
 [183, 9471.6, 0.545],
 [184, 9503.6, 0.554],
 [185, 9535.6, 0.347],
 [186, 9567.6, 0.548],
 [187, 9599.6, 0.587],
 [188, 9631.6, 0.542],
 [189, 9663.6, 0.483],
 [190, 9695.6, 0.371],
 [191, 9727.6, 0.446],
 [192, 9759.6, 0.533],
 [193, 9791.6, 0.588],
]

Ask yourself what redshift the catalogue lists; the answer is 0.14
